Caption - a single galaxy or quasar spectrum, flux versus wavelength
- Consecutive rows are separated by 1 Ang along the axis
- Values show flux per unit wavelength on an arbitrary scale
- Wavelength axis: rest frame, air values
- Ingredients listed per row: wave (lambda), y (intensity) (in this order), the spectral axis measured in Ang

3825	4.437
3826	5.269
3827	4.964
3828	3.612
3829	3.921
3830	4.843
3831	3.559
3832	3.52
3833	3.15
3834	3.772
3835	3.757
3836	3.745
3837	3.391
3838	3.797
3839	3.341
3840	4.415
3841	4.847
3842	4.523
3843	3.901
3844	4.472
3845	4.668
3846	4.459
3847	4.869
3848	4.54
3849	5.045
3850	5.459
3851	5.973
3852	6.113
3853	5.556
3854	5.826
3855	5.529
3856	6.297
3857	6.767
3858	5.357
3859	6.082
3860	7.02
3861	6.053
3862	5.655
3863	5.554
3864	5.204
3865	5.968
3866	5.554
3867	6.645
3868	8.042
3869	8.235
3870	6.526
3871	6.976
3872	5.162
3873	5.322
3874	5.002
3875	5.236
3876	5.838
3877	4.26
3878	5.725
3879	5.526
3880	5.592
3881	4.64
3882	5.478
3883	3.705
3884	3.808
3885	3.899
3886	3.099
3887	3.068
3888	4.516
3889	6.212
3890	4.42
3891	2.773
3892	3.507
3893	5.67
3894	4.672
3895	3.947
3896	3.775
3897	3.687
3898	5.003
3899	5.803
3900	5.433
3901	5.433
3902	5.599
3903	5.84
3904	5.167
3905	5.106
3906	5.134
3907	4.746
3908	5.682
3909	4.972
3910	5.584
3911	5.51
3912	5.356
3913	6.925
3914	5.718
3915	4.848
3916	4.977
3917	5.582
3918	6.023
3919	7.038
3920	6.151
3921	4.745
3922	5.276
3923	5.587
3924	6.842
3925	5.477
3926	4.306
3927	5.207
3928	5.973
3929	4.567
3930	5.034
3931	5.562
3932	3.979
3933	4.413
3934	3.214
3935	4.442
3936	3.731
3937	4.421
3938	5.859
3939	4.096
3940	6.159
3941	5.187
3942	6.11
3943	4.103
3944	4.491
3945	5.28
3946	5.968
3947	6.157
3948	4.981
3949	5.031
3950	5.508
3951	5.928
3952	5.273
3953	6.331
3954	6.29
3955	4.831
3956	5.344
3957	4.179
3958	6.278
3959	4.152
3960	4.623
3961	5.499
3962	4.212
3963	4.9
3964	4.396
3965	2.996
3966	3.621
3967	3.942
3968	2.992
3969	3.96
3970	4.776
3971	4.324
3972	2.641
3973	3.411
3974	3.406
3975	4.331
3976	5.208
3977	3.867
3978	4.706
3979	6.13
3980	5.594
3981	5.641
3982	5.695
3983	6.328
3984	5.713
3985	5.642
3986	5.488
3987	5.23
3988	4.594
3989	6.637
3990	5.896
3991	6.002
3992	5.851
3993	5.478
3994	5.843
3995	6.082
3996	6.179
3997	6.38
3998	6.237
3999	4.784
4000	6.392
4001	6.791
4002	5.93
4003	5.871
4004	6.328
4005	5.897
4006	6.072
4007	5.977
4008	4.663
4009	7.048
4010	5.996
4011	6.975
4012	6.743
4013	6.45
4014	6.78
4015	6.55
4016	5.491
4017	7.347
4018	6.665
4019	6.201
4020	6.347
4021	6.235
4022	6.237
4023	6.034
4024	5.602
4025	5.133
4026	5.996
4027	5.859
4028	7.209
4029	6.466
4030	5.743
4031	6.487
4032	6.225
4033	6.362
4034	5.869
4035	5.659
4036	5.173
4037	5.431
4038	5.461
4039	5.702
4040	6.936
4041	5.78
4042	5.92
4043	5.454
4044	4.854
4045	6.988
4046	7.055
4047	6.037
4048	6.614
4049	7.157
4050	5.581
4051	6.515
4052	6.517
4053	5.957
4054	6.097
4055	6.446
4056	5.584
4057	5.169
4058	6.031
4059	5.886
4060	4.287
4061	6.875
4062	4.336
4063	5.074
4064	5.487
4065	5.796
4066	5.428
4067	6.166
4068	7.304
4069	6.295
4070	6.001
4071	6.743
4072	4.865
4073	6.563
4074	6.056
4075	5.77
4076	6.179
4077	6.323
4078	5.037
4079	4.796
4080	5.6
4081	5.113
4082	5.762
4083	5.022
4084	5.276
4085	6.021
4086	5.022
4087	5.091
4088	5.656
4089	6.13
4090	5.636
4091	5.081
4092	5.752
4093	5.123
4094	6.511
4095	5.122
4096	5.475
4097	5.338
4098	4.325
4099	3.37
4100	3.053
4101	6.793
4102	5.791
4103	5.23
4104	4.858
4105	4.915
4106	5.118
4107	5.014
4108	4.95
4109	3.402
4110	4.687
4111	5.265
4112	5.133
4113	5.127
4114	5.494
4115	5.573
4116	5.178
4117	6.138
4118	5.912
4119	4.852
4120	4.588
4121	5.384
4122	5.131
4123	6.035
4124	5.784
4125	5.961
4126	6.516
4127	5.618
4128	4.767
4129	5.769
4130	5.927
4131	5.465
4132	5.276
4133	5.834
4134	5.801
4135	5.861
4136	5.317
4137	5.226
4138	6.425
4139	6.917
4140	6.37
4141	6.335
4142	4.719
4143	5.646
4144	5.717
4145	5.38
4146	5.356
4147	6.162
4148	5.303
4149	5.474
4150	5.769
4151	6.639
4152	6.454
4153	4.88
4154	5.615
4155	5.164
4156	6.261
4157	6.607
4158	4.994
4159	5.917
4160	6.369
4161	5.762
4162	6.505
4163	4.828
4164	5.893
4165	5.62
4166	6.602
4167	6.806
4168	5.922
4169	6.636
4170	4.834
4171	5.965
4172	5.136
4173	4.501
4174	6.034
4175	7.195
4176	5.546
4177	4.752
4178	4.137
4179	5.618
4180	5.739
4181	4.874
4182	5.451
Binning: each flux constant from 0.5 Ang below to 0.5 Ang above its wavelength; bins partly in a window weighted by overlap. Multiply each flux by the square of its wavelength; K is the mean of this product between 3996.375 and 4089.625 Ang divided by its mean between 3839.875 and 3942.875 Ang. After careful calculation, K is 1.2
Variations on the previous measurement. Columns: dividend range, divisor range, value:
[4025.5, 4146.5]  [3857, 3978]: 1.21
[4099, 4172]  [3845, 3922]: 1.18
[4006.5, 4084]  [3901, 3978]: 1.27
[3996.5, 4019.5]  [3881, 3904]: 1.46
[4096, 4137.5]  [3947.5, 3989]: 1.17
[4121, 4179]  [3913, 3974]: 1.28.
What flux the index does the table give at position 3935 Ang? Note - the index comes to 4.442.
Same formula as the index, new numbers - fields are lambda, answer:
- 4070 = 6.001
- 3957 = 4.179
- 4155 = 5.164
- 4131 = 5.465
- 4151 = 6.639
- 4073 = 6.563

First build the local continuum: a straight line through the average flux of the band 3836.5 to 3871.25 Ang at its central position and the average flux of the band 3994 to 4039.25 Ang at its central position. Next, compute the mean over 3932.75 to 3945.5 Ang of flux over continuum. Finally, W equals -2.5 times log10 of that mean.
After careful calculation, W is 0.22 mag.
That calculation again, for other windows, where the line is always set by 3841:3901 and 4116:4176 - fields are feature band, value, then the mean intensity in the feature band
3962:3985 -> 0.20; 4.5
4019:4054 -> -0.10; 6.08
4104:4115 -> 0.15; 4.94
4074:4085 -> 0.02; 5.54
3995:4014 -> -0.13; 6.17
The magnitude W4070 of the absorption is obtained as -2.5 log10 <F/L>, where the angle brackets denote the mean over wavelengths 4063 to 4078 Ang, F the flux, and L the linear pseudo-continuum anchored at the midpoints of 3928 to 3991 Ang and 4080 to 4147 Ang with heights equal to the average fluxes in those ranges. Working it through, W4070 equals -0.142 mag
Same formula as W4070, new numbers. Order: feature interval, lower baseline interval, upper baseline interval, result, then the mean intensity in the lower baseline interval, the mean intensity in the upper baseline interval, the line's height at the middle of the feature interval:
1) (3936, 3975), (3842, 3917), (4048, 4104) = 0.14 mag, 5.26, 5.63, 5.41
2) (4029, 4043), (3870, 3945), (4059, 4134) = -0.12 mag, 5.04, 5.44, 5.31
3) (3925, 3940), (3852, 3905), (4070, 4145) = 0.14 mag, 5.31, 5.46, 5.34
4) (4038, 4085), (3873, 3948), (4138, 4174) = -0.07 mag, 5.03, 5.81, 5.51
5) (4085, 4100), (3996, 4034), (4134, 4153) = 0.15 mag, 6.2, 5.81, 5.96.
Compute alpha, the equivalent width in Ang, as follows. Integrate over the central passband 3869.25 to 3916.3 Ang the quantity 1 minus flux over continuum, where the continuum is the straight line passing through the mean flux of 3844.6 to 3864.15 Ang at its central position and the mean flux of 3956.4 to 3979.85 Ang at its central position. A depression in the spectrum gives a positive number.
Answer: 1.4 Ang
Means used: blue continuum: 5.61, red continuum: 4.31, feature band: 5.01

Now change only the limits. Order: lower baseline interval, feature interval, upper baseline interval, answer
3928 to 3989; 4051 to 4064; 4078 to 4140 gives -1.3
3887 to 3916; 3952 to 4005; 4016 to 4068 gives 3.8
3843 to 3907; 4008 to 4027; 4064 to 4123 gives -3.3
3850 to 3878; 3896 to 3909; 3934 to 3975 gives 0.7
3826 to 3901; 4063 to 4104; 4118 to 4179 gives 0.0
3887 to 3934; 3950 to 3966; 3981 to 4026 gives 1.7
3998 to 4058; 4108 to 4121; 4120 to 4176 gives 1.7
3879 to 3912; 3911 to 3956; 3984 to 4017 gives -0.8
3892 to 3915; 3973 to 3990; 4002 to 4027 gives 1.9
